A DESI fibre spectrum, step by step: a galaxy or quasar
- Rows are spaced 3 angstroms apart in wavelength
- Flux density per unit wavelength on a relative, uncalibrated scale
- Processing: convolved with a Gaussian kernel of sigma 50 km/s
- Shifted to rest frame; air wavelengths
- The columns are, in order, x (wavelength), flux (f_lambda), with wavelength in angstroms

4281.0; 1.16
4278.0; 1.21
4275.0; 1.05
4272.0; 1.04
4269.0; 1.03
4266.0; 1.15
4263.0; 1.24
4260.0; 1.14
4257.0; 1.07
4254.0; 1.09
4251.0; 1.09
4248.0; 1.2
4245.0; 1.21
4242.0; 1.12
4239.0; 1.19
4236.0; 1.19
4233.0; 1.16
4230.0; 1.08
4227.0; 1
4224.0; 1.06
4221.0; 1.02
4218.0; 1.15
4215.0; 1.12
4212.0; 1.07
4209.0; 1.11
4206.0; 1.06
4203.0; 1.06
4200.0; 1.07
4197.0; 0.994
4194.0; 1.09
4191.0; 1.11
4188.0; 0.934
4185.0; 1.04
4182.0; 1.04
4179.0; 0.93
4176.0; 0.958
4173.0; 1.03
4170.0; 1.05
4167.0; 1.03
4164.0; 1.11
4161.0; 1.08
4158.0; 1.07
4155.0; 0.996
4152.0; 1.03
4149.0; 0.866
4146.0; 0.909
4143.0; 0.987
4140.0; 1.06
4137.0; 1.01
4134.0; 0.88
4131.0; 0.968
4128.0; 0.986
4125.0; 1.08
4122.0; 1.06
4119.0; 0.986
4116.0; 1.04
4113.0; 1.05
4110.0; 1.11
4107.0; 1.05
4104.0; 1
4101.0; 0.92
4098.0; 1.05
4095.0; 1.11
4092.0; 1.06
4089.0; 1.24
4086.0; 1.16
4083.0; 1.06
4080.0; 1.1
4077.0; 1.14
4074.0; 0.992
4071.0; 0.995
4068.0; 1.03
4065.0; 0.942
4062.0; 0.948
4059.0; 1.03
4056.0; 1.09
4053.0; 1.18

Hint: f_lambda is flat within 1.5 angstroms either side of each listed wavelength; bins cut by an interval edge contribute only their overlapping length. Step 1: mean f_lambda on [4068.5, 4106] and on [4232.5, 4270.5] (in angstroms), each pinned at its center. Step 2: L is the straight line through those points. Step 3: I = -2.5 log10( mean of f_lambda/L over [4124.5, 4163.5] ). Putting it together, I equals 0.10 mag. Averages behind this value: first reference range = 1.07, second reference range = 1.14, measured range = 0.995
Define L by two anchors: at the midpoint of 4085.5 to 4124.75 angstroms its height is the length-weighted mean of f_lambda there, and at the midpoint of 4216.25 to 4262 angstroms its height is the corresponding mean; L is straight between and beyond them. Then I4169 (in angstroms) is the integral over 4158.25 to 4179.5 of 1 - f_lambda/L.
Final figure 1.1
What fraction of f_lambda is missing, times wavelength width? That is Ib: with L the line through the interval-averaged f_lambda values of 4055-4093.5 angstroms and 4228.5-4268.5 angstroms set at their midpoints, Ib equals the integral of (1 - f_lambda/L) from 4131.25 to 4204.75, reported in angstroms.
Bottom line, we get 6.2 angstroms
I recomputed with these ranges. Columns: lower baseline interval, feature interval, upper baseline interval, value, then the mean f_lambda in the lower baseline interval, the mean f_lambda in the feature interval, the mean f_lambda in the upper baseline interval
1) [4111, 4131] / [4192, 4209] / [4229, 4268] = 0.043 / 1.03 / 1.06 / 1.15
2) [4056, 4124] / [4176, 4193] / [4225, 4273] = 0.089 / 1.05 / 1.01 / 1.13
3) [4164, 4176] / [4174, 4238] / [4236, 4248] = 0.048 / 1.04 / 1.06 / 1.18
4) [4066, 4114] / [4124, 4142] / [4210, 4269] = 0.091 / 1.07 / 0.995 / 1.12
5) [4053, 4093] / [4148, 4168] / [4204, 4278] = 0.060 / 1.07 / 1.03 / 1.11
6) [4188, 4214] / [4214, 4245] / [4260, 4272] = -0.022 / 1.06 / 1.11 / 1.13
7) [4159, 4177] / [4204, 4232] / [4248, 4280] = 0.007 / 1.05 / 1.08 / 1.12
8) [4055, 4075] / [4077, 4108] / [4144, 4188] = -0.078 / 1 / 1.08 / 1.01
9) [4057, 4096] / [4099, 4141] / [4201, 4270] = 0.064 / 1.06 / 1.01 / 1.11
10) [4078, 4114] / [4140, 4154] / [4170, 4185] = 0.074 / 1.08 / 0.962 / 1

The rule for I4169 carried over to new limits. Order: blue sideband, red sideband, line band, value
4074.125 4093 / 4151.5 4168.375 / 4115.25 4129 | 0.69 angstroms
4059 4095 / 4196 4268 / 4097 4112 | 0.62 angstroms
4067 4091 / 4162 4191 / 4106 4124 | 0.24 angstroms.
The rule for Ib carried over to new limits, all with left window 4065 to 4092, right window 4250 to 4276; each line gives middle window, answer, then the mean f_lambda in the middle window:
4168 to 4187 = 1.5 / 1.01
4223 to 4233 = 0.3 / 1.06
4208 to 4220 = -0.1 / 1.11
